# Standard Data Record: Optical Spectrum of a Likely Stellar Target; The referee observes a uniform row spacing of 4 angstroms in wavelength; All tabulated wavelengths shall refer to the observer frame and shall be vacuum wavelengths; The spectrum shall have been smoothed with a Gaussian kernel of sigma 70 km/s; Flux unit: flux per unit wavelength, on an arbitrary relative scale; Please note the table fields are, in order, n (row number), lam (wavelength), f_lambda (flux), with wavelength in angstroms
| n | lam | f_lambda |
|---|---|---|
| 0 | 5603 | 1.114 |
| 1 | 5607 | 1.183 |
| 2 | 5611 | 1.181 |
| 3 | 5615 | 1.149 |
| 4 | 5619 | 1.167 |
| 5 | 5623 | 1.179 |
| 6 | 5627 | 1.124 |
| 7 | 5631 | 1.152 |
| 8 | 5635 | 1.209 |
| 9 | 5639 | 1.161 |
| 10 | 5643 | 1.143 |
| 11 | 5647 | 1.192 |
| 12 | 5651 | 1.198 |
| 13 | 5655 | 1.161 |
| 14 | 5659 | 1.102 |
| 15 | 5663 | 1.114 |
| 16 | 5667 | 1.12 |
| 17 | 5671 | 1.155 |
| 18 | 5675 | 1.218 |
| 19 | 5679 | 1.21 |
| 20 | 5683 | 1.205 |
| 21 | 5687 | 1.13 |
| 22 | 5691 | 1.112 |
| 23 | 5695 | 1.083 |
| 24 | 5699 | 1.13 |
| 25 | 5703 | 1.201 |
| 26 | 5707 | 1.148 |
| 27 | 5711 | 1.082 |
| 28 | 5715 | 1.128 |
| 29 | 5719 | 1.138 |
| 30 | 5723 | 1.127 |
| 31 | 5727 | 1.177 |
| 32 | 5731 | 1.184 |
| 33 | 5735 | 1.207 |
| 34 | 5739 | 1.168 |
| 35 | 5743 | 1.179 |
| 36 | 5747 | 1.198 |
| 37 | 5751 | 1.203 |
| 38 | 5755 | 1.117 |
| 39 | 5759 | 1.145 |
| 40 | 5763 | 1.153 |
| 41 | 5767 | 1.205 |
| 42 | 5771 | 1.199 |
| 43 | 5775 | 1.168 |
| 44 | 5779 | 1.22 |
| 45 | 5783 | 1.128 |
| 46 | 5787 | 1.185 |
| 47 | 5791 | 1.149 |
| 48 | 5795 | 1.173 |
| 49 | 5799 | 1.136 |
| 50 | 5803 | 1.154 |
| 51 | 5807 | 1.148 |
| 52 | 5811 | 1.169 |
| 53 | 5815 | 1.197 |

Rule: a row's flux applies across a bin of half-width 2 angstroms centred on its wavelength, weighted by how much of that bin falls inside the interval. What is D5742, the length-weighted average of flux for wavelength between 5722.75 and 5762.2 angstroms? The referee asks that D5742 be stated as 1.17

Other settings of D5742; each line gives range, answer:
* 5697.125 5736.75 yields 1.15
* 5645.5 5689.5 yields 1.16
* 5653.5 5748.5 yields 1.15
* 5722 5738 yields 1.18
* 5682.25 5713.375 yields 1.13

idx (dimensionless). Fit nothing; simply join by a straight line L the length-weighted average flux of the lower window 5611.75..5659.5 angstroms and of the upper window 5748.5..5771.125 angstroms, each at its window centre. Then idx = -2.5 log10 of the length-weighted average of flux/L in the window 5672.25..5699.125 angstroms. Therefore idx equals 0.01 mag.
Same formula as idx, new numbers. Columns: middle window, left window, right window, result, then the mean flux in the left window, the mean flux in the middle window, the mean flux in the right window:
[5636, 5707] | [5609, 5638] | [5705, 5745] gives 0.004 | 1.17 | 1.16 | 1.15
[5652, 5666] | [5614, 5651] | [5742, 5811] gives 0.034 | 1.17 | 1.13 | 1.17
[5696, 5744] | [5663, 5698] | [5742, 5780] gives 0.010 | 1.15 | 1.15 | 1.18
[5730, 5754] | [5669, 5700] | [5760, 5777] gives -0.014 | 1.16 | 1.19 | 1.18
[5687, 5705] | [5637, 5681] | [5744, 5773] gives 0.033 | 1.16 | 1.13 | 1.17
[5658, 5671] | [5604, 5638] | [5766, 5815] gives 0.045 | 1.17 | 1.12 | 1.17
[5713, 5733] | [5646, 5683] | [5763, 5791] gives 0.020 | 1.16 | 1.15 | 1.18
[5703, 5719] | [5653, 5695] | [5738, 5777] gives 0.027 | 1.15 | 1.13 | 1.17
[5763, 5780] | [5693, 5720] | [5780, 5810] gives -0.039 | 1.13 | 1.19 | 1.16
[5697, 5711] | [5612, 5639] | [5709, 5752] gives 0.013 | 1.16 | 1.15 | 1.16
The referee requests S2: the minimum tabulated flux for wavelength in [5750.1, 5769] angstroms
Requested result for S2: 1.117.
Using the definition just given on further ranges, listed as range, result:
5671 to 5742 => 1.082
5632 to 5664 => 1.102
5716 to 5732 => 1.127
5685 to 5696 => 1.083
